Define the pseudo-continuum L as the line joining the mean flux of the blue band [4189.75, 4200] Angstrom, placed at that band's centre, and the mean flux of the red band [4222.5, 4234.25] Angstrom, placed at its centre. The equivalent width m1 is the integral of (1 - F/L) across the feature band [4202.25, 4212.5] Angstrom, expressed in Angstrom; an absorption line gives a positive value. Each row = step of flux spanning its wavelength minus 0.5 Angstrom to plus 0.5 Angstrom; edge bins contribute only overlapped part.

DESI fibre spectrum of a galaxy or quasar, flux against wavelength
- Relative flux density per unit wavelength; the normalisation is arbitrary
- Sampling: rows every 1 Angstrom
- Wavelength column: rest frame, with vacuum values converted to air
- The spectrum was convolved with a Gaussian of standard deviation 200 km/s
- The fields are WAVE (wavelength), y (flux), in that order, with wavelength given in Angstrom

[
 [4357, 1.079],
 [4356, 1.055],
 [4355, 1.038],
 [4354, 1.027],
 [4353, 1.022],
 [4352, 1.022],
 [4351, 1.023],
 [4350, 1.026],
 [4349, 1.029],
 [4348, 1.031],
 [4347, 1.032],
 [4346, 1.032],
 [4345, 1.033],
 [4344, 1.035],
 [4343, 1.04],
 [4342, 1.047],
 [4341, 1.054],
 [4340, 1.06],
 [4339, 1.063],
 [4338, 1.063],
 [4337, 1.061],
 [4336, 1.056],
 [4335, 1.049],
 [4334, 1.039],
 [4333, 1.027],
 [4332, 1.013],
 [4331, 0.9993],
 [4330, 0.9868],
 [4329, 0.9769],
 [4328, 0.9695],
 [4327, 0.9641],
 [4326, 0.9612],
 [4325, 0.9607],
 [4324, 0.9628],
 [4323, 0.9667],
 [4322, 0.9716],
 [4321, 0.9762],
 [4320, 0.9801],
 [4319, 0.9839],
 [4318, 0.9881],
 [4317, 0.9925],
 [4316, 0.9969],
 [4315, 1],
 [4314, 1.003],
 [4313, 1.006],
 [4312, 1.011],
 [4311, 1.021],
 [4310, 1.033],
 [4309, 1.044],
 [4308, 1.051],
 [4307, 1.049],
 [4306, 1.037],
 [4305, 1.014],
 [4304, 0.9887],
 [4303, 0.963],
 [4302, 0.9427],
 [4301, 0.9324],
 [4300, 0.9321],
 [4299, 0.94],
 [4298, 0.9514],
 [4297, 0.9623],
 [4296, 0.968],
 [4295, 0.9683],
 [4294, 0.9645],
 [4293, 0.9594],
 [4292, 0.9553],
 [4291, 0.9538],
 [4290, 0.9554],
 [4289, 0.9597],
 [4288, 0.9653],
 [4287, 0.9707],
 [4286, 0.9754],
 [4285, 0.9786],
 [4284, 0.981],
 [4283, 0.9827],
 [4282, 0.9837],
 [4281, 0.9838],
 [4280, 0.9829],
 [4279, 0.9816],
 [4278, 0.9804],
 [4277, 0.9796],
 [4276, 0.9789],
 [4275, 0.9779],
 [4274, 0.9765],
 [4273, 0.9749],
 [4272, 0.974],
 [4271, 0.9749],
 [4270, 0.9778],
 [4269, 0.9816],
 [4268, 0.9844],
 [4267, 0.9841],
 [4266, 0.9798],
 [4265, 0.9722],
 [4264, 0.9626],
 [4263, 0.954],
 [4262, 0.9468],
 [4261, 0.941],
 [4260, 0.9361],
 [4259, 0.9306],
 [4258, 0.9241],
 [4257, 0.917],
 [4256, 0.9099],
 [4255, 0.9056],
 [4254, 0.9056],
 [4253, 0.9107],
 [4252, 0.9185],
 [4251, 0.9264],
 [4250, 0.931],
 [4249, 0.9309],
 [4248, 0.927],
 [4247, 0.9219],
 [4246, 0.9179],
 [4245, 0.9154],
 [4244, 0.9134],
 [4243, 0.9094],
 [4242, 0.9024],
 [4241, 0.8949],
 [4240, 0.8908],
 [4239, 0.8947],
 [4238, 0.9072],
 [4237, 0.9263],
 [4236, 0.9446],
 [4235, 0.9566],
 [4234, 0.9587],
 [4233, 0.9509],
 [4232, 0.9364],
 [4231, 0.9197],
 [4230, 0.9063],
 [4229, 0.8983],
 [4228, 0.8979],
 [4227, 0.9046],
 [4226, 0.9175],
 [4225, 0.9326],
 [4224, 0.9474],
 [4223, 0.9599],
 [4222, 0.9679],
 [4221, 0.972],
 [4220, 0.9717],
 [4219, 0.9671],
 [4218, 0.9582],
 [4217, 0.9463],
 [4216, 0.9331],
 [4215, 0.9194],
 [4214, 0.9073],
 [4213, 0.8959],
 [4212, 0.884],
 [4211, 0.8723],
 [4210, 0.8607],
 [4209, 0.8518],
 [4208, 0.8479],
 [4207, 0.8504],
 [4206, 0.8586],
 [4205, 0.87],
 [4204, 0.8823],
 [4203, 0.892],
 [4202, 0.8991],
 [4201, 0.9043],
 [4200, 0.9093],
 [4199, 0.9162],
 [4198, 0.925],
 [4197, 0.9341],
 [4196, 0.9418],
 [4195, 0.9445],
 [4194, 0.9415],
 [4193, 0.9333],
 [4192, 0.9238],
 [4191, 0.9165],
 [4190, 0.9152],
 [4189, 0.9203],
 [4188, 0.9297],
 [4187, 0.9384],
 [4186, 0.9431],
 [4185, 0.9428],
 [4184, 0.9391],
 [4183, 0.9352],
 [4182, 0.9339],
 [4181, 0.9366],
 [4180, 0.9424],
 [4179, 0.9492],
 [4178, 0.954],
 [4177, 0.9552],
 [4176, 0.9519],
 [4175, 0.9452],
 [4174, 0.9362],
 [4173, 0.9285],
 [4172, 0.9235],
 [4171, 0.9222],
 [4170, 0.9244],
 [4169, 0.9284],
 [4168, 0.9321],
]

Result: 0.7 Angstrom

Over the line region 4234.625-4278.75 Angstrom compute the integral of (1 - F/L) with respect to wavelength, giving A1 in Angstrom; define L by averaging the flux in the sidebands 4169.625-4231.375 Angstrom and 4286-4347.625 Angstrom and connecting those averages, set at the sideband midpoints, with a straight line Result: 0.8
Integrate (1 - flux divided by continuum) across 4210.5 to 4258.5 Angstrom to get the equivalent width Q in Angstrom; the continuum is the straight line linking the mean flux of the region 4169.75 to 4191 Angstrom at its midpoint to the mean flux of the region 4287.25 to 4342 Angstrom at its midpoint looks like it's 1.8 Angstrom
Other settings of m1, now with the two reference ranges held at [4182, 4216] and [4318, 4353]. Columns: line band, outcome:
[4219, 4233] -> -0.09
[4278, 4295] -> 0.09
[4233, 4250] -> 0.37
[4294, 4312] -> 0.02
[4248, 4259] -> 0.37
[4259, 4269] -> -0.03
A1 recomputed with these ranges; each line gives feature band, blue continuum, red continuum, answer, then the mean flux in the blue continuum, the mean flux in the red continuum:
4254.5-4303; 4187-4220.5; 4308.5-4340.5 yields 0.4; 0.91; 1.01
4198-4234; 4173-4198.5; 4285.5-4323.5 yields 1.4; 0.937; 0.982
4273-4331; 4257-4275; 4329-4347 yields 1.1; 0.962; 1.04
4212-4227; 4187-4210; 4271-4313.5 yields -0.3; 0.905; 0.981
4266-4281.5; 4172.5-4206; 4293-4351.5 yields -0.1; 0.927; 1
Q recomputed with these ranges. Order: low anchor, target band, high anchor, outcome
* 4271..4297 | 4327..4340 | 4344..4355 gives -0.1 Angstrom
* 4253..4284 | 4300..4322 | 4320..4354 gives -0.1 Angstrom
